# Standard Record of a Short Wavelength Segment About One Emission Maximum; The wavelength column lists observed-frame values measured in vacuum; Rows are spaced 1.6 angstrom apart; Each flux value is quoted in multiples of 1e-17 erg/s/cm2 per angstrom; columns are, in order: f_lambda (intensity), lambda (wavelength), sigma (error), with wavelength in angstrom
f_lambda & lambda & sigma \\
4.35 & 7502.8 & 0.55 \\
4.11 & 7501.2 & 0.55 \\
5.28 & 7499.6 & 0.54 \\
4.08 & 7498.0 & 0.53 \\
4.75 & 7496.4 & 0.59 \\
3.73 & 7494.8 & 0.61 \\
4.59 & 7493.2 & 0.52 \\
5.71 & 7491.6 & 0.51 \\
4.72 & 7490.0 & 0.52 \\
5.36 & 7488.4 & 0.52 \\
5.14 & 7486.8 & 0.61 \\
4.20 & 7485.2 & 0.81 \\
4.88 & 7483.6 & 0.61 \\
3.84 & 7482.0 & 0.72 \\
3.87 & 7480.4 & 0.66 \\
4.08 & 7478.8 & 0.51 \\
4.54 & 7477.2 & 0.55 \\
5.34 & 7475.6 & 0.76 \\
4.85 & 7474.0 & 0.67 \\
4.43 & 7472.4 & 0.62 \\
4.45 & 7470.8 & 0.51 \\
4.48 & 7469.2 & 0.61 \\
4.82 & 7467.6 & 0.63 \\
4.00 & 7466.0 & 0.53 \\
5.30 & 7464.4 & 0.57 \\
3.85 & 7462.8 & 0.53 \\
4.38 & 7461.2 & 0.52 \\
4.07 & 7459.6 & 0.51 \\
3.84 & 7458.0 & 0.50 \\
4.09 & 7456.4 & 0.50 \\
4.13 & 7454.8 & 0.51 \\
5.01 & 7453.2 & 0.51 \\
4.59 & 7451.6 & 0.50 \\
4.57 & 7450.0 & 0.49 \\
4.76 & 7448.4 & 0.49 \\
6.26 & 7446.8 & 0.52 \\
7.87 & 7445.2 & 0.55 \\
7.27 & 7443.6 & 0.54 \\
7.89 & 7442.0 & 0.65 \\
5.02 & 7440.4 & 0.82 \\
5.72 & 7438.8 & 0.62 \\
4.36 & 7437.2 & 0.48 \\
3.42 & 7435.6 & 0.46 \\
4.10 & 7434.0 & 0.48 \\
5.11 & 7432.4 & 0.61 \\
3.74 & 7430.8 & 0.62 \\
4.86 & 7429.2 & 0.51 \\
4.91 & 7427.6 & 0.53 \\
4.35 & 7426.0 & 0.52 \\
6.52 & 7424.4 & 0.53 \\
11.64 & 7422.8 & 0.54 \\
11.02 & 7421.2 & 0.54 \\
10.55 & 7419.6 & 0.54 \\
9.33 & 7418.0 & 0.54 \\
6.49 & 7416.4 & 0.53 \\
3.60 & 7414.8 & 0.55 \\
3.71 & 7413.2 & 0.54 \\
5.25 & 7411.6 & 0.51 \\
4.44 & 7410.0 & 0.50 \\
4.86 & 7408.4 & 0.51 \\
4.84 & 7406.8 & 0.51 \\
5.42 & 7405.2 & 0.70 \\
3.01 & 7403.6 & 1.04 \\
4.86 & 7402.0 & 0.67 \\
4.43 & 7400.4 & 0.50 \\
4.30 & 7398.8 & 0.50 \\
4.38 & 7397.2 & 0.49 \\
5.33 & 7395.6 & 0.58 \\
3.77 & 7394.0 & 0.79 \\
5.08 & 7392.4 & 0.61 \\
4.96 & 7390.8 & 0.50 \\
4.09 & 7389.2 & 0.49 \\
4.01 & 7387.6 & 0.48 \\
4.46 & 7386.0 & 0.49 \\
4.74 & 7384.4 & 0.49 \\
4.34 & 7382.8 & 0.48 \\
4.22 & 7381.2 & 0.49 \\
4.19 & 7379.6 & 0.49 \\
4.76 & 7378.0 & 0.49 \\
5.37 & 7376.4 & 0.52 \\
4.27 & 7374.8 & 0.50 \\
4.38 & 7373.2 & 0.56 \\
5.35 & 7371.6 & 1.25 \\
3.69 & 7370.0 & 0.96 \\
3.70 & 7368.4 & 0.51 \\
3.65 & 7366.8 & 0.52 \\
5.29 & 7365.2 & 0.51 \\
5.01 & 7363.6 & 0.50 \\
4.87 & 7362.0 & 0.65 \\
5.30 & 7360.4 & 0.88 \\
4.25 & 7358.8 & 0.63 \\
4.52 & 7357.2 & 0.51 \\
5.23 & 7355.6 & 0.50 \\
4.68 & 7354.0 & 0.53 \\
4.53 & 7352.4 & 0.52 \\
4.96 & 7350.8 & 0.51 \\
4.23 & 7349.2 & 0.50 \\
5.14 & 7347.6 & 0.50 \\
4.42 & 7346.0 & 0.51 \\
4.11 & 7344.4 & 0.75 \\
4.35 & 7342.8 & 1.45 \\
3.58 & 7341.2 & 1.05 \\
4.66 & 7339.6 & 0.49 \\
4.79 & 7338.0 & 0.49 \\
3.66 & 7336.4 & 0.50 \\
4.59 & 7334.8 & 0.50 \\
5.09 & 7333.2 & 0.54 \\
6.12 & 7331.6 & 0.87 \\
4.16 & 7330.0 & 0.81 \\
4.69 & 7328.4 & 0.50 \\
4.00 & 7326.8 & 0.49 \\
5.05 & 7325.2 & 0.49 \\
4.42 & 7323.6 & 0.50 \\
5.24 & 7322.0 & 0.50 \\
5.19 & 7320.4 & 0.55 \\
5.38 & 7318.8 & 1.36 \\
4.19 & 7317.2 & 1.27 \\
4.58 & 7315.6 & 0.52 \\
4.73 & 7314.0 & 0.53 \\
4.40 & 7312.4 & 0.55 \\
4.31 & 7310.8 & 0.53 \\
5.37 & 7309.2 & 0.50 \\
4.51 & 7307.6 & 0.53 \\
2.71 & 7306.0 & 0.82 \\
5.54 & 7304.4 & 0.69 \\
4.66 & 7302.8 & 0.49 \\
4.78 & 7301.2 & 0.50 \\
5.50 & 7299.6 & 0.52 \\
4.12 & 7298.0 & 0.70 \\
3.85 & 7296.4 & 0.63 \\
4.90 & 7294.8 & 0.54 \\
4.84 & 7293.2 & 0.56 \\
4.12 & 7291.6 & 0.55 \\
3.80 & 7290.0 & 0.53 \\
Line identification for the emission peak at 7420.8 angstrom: H-alpha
